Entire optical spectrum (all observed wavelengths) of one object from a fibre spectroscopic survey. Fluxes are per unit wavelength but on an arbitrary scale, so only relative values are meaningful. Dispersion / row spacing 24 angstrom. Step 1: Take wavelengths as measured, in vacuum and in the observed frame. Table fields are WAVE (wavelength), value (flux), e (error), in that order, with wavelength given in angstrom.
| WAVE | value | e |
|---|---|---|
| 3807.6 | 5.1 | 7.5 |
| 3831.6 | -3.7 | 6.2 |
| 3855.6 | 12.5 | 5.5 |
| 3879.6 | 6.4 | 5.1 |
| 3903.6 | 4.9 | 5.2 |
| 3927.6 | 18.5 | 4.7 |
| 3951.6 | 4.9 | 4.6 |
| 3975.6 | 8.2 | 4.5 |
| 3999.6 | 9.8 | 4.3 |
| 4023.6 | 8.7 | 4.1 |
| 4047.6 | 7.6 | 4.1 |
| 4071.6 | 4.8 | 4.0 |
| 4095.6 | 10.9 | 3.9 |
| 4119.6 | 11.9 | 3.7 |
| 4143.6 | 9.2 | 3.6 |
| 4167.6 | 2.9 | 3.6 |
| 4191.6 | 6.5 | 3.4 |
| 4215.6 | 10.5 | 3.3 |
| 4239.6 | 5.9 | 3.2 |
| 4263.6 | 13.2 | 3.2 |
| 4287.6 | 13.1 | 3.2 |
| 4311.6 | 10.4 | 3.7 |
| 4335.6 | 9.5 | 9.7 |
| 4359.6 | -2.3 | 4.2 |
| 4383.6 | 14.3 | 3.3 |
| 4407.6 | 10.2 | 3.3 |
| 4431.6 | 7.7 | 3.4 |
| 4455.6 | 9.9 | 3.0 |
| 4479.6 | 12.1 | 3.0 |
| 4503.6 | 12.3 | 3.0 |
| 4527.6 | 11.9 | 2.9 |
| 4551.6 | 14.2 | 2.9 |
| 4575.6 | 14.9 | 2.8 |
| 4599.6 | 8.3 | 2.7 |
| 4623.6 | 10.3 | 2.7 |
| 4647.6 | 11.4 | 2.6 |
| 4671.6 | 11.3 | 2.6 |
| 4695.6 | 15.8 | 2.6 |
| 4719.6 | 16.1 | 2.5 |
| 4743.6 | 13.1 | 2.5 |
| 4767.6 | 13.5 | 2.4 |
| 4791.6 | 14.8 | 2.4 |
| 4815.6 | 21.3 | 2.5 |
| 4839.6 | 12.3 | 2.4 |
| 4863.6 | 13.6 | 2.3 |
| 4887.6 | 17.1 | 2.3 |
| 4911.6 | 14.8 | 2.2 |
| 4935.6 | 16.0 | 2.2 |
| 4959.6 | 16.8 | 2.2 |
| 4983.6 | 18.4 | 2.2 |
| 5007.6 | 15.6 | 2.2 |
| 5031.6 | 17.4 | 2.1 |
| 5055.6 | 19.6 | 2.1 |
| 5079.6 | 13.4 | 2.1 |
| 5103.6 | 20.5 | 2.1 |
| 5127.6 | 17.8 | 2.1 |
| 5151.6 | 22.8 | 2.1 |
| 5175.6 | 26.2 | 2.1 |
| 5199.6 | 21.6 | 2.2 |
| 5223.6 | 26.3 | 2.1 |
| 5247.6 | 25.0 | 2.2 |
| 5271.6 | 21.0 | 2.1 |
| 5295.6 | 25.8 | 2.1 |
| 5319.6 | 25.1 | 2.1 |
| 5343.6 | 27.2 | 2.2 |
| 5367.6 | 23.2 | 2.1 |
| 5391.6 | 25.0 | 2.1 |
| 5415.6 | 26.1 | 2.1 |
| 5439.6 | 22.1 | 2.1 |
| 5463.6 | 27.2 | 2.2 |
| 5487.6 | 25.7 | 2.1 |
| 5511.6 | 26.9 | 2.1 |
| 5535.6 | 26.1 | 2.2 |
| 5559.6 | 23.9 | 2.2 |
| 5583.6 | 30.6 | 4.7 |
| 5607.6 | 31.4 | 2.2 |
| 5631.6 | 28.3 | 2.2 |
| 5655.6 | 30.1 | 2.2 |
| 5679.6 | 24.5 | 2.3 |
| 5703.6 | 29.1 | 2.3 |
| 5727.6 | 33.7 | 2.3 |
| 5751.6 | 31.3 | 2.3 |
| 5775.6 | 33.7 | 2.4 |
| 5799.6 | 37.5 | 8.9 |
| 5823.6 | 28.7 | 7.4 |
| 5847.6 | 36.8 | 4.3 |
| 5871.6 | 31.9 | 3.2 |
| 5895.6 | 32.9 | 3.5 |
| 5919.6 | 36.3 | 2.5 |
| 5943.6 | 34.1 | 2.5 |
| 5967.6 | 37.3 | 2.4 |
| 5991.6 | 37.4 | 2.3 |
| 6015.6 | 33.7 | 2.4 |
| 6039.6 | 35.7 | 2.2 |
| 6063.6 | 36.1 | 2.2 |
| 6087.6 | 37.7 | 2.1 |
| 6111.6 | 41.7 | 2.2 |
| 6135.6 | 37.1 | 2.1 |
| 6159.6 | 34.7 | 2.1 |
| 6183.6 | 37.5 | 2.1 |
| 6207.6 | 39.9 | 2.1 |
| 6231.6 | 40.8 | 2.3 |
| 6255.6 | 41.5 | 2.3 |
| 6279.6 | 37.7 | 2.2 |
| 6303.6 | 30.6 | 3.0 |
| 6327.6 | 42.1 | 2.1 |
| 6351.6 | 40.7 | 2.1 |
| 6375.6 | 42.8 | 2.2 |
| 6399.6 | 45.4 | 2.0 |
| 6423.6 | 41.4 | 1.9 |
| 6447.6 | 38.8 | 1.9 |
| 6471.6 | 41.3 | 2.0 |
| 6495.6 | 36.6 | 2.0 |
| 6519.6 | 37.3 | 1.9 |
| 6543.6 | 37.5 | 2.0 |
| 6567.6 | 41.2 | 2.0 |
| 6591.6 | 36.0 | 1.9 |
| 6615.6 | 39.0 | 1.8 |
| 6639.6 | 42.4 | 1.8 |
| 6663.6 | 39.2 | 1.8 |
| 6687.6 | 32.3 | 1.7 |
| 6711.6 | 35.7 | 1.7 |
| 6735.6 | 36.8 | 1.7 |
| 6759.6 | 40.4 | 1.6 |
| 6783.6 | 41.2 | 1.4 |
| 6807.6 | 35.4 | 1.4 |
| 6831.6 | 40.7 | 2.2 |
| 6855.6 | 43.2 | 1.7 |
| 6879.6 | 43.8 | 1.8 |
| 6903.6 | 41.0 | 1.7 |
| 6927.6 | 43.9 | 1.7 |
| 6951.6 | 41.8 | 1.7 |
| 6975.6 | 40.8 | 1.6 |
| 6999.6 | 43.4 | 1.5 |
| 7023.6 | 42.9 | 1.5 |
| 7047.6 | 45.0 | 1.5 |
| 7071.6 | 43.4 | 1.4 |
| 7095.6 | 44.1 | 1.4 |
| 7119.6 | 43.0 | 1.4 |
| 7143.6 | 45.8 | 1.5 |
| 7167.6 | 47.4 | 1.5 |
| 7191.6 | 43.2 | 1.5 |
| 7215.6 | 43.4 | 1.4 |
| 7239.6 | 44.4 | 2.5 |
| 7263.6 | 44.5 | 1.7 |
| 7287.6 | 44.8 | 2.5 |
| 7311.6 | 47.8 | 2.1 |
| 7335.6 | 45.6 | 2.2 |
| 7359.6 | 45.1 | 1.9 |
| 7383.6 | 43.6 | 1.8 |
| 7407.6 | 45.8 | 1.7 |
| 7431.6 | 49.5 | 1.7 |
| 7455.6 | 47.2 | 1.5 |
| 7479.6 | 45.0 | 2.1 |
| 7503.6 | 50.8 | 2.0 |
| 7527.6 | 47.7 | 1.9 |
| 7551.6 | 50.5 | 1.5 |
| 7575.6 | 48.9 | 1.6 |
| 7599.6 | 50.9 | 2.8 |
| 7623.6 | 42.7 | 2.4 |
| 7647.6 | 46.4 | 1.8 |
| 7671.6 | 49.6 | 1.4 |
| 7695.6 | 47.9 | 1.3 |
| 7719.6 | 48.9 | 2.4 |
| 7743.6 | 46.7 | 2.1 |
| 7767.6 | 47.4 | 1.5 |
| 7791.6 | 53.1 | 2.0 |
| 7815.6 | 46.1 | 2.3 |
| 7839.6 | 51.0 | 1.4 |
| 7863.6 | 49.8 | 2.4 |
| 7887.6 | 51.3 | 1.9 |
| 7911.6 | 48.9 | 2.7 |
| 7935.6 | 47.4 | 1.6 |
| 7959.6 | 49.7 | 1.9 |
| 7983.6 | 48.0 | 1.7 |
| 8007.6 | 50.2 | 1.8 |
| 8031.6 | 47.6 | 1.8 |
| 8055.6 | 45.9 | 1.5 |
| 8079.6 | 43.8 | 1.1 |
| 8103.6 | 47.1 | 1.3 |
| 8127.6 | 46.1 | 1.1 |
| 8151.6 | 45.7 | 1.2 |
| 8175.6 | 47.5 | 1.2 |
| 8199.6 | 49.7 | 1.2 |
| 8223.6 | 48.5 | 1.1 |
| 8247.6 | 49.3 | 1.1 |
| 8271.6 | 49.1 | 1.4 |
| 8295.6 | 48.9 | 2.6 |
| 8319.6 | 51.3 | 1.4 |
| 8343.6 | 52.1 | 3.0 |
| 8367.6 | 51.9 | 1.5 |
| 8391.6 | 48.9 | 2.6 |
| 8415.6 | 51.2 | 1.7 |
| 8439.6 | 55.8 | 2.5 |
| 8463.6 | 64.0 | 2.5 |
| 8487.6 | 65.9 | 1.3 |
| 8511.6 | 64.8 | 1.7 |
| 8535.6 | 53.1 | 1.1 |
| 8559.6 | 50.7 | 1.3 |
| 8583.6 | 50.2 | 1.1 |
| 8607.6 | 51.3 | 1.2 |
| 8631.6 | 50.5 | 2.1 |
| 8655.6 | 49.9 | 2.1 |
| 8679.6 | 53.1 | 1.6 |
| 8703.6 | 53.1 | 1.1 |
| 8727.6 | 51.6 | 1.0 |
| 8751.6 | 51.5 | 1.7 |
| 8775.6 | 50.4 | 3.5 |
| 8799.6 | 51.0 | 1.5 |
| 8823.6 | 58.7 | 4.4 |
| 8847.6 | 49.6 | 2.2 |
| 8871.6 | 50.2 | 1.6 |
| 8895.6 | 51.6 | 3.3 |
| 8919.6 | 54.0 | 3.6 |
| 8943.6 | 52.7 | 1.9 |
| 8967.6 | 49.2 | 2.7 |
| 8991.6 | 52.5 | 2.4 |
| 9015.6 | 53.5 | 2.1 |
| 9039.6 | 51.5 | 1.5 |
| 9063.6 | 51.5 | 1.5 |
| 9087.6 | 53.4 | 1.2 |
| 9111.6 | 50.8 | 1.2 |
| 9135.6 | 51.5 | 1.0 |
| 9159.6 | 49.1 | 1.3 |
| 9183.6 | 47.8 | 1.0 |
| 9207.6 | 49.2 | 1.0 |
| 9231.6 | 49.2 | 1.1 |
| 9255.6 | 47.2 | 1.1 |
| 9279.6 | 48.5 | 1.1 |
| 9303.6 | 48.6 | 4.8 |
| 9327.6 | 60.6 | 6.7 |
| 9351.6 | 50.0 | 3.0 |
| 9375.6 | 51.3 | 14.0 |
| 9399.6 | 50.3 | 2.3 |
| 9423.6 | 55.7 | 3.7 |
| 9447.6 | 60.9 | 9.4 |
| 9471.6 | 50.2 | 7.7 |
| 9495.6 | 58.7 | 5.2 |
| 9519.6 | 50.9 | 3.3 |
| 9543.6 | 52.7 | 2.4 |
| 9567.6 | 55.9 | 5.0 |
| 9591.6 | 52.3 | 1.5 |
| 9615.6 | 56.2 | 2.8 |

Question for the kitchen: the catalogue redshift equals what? 0.29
